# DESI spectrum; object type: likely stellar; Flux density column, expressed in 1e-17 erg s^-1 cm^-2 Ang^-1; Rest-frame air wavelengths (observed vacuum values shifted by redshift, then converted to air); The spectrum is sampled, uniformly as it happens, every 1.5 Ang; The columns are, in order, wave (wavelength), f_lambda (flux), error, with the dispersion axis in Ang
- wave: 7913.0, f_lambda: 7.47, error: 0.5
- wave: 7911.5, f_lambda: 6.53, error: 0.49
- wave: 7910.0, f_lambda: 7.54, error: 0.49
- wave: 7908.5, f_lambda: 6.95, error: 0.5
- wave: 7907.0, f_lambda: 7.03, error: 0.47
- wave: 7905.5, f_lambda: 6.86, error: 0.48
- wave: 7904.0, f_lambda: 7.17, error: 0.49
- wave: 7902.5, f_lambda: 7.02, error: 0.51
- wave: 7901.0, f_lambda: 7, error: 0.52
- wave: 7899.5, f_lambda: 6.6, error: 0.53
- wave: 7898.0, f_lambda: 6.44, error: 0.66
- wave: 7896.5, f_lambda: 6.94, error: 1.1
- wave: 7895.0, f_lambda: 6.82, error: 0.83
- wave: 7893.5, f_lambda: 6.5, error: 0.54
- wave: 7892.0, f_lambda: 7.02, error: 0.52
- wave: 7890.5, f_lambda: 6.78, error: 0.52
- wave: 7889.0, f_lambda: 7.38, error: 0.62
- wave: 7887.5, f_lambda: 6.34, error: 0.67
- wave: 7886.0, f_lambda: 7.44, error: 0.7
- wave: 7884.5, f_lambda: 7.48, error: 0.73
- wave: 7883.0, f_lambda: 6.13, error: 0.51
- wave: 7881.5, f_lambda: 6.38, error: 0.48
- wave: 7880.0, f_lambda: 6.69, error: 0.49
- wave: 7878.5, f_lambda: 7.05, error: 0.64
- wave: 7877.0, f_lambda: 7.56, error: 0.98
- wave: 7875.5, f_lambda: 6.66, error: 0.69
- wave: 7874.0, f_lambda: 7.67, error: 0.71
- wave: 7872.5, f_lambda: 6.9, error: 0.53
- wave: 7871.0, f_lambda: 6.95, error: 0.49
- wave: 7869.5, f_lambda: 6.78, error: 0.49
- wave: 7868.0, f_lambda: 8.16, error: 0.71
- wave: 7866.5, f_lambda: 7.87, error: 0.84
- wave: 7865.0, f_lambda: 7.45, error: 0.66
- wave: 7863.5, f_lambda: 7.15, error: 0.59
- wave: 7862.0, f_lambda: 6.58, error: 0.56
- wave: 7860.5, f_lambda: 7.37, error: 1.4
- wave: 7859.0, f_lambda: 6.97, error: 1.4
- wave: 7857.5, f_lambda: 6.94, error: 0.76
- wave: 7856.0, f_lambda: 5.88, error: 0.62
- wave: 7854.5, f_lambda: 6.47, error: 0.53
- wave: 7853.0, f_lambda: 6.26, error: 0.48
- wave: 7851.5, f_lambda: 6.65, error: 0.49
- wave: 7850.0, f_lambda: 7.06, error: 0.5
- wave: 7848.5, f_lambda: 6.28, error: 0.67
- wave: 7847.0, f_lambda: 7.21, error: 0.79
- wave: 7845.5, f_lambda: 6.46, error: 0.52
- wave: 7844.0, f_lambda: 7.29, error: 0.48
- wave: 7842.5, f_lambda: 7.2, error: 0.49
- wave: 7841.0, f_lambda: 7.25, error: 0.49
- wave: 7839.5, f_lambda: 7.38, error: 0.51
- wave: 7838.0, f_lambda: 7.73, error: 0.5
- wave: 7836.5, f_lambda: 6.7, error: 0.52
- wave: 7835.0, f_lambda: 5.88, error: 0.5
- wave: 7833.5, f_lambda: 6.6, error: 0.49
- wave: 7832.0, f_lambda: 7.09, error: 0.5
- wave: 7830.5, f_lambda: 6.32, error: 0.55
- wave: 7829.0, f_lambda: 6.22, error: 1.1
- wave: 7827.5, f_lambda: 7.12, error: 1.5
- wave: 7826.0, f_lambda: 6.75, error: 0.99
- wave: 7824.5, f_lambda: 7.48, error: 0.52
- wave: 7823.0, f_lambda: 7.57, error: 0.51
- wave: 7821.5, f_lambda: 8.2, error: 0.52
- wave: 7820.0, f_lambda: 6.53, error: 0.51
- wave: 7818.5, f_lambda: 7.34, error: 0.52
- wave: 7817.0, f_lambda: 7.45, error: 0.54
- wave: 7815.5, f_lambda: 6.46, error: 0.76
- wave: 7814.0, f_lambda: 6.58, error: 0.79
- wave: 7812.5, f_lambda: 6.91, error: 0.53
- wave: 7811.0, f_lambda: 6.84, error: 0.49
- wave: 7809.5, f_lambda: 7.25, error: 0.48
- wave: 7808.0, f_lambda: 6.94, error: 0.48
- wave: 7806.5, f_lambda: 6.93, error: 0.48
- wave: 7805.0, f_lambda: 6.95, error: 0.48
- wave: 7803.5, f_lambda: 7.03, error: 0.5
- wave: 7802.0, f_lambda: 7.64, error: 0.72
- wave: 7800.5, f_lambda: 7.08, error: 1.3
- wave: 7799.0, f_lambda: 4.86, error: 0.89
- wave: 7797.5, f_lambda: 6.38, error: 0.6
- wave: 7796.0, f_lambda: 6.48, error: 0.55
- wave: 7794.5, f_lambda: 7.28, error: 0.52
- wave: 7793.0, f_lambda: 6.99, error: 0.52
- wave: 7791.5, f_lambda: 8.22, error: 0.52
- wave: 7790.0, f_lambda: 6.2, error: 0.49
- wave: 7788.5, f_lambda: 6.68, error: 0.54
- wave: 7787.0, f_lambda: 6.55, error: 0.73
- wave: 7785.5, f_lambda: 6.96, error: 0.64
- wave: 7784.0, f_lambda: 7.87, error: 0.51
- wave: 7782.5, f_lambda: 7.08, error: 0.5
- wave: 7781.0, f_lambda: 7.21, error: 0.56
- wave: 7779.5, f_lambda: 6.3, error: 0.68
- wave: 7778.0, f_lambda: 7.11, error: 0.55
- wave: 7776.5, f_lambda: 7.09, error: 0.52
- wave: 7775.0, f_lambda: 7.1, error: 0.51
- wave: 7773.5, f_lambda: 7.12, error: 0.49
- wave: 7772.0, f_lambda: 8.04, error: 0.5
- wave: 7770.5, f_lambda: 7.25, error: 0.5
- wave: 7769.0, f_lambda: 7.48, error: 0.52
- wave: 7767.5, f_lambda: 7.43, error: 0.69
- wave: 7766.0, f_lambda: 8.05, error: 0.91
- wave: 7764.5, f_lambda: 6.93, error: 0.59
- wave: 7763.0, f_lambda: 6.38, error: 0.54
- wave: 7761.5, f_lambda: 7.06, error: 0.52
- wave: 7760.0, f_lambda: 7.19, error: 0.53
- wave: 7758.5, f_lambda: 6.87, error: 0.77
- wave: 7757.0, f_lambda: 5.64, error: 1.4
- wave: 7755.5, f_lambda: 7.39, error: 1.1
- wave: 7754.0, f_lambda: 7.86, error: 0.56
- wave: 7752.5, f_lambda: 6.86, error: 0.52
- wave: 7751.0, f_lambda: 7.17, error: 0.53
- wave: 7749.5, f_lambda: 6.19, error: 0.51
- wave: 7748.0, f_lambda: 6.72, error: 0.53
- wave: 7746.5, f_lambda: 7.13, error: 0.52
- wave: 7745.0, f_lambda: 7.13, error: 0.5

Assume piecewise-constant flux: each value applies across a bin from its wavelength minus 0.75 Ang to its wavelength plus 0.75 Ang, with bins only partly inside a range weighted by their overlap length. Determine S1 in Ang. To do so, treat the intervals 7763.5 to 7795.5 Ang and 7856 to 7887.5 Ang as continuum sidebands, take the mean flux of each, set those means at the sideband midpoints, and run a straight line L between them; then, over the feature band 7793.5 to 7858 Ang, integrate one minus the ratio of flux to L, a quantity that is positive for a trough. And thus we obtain 2.35 Ang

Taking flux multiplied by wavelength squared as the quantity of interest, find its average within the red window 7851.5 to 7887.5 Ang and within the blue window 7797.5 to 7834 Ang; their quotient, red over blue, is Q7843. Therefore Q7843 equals 1.02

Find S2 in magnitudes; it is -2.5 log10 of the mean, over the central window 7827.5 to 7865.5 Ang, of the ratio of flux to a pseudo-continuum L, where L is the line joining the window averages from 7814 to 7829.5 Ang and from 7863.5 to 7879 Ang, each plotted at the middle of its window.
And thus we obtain 0.059 mag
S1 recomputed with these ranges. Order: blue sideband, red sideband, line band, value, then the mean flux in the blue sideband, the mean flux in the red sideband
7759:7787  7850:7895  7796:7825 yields 0.6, 7.18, 6.95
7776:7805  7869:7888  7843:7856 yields 0.5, 6.89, 6.93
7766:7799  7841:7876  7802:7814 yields 0.1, 7.06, 6.97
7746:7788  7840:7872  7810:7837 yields 0.4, 7.07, 6.97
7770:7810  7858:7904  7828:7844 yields 0.3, 6.98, 7.01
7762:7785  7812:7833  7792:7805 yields 0.6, 7.22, 7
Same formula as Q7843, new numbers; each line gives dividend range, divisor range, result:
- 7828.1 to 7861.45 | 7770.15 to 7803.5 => 0.99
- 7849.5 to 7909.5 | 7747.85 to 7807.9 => 1.02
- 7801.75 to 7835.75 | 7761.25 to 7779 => 0.97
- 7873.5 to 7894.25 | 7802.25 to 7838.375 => 1.01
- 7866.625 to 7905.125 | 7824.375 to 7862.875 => 1.04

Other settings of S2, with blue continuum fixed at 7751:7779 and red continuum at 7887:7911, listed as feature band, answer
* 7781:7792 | 0.007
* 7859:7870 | -0.055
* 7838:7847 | -0.026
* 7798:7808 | 0.051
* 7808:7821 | 0.018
